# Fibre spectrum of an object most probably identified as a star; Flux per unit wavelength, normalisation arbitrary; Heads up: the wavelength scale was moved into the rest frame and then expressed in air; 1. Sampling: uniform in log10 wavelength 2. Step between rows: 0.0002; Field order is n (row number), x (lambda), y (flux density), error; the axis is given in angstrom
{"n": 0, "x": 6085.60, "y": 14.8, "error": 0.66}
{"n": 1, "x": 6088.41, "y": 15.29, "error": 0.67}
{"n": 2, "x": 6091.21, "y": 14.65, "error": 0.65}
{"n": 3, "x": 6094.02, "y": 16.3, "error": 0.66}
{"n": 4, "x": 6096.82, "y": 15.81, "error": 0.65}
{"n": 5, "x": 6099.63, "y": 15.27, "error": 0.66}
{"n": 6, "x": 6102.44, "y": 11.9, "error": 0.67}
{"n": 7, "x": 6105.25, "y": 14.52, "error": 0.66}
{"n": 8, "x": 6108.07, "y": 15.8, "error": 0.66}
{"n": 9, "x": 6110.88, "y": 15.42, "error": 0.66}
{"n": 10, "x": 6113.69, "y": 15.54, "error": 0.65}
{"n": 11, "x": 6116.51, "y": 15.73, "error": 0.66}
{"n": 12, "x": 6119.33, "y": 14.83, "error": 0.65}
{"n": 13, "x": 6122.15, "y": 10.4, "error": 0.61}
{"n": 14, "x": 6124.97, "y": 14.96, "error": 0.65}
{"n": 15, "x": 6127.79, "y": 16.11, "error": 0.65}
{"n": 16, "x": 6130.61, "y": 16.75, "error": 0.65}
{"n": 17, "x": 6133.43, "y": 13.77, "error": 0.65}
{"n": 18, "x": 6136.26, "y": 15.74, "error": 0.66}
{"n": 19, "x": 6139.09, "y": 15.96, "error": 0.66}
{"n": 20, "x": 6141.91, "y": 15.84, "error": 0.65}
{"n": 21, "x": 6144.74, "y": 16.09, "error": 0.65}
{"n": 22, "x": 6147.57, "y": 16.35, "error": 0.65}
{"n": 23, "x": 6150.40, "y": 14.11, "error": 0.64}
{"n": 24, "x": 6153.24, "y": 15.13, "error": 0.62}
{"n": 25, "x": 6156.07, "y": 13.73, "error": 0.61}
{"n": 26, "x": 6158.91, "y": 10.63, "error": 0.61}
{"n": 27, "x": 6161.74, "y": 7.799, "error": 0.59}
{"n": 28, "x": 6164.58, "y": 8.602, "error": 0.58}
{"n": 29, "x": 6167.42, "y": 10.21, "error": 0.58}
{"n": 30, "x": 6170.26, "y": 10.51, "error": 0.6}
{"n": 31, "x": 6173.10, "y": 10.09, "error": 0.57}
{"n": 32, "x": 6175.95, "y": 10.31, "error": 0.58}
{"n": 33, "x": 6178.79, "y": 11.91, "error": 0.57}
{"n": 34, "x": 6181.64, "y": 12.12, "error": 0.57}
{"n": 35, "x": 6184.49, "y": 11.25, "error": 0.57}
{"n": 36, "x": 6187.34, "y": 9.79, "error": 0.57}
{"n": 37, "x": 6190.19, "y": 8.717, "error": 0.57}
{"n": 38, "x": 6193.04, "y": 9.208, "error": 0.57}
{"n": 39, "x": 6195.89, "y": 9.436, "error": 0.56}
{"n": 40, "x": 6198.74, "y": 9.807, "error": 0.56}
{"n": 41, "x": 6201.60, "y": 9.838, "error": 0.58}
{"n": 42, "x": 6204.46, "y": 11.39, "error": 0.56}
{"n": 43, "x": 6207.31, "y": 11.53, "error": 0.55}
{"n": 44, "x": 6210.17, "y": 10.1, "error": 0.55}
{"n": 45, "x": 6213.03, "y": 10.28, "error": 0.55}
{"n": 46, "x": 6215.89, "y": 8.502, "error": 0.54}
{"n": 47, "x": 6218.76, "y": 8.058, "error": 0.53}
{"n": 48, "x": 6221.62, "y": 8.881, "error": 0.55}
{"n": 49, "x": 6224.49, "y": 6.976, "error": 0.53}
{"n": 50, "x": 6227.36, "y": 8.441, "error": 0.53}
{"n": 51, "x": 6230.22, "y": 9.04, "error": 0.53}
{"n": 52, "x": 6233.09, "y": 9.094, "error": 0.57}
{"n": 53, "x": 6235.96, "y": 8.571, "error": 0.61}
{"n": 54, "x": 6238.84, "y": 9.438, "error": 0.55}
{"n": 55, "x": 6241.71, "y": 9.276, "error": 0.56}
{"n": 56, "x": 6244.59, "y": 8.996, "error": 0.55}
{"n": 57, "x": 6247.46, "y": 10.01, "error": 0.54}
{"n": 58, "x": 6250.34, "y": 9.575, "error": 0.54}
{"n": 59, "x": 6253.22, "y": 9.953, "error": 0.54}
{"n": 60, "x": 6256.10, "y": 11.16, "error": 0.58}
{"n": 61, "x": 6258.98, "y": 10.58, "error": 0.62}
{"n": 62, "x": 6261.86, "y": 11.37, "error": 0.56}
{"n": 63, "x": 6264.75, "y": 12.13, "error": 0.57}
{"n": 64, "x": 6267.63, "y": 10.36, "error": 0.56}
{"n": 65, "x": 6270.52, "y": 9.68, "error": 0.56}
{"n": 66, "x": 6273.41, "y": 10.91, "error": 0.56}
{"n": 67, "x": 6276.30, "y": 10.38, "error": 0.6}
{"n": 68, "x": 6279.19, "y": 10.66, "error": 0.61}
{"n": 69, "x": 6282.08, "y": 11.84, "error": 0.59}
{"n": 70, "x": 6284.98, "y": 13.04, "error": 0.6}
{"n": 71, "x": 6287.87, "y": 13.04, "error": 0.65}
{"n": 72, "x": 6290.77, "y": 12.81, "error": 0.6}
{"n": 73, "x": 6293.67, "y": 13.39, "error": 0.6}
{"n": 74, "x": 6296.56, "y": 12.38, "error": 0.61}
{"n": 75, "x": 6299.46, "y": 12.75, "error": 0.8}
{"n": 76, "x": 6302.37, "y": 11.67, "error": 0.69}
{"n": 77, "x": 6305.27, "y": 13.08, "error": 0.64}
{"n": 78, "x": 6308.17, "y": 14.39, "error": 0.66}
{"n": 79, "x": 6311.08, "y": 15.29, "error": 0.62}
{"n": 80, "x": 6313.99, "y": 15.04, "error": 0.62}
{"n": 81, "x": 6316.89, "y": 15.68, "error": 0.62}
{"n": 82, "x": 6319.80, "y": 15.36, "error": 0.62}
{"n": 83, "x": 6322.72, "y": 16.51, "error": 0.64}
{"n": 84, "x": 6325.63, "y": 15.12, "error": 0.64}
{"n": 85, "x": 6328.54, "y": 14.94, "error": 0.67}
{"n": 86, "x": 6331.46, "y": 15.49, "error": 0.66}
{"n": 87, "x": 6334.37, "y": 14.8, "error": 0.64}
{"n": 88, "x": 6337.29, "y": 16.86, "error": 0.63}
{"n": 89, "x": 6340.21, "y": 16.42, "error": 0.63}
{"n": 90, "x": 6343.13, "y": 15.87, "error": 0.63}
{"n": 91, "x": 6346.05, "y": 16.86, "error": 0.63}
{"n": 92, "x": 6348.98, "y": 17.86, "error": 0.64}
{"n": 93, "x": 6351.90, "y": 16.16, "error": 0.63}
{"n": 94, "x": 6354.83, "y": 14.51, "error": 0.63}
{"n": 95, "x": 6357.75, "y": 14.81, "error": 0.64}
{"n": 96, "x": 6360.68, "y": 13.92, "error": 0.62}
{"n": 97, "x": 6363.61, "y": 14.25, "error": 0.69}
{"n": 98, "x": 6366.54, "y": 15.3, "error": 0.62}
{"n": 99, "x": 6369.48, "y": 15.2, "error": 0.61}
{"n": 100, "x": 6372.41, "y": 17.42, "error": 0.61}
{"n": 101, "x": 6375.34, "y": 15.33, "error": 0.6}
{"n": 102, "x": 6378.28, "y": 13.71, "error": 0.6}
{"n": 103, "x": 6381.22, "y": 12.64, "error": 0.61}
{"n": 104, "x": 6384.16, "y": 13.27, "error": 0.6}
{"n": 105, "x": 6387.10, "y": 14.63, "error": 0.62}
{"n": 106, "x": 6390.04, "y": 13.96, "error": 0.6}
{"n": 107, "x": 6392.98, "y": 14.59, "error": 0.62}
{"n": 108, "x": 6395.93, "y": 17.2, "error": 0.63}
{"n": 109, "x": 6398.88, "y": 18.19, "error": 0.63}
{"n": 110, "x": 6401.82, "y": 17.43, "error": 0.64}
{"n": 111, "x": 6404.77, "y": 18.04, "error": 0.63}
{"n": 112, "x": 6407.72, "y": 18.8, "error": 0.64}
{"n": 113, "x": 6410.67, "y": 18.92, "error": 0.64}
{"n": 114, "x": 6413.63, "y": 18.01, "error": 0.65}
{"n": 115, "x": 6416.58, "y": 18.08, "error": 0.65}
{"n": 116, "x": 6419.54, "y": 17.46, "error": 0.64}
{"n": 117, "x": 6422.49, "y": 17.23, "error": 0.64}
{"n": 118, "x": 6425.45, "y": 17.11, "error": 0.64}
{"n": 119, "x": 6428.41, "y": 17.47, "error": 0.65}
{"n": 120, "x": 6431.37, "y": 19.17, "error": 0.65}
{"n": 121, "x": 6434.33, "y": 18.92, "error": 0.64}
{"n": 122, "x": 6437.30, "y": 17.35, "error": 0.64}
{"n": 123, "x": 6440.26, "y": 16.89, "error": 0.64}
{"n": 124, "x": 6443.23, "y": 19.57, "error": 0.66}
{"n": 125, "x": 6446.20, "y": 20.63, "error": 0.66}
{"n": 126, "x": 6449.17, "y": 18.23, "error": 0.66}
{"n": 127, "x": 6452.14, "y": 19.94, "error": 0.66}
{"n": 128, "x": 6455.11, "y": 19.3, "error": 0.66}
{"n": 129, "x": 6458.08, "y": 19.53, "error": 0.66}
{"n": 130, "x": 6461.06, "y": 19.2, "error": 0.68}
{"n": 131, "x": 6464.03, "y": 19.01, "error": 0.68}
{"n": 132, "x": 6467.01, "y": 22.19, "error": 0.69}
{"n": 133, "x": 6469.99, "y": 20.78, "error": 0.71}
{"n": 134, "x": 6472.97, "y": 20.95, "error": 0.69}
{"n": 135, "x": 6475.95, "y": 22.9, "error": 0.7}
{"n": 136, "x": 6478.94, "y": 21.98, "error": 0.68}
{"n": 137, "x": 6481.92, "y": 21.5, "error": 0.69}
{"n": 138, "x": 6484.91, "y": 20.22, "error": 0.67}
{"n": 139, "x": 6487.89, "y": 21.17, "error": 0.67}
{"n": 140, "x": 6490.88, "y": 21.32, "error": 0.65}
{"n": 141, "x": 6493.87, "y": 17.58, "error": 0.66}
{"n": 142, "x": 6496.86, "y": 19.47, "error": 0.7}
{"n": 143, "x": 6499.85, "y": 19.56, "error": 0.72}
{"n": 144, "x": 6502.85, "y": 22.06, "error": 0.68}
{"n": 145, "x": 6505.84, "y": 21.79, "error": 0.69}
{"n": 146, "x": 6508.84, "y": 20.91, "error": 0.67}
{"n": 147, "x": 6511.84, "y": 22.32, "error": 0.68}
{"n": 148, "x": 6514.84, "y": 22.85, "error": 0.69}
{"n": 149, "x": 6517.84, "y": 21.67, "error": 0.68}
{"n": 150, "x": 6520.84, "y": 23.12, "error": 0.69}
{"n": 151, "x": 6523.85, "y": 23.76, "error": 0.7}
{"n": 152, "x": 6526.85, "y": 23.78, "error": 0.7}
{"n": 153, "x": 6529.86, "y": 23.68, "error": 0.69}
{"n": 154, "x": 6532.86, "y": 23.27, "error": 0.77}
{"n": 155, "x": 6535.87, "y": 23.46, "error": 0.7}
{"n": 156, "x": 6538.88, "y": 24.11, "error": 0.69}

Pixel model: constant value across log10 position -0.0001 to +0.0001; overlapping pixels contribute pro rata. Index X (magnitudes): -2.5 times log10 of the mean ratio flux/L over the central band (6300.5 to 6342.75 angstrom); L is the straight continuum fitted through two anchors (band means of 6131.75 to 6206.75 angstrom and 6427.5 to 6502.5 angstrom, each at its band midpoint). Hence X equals 0.07 mag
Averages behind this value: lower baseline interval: 11.9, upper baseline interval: 19.8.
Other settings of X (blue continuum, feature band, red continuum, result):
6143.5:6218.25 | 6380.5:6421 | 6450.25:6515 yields 0.09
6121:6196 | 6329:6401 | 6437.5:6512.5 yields 0.14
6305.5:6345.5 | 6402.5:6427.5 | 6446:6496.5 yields 0.03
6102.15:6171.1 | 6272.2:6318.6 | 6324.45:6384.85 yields 0.16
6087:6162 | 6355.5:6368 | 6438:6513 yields 0.26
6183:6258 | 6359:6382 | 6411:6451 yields 0.07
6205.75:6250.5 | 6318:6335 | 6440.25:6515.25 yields -0.13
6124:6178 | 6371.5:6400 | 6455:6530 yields 0.24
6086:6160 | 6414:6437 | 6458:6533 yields 0.13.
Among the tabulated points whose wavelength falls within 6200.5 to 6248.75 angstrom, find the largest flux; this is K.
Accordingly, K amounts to 11.53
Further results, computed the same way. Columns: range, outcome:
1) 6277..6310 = 14.39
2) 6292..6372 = 17.86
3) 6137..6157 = 16.35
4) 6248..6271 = 12.13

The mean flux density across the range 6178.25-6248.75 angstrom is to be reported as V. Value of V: 9.59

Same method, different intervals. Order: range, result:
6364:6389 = 14.7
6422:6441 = 17.8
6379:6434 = 16.8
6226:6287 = 10.2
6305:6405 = 15.4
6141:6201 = 11.4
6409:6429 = 17.8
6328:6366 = 15.6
